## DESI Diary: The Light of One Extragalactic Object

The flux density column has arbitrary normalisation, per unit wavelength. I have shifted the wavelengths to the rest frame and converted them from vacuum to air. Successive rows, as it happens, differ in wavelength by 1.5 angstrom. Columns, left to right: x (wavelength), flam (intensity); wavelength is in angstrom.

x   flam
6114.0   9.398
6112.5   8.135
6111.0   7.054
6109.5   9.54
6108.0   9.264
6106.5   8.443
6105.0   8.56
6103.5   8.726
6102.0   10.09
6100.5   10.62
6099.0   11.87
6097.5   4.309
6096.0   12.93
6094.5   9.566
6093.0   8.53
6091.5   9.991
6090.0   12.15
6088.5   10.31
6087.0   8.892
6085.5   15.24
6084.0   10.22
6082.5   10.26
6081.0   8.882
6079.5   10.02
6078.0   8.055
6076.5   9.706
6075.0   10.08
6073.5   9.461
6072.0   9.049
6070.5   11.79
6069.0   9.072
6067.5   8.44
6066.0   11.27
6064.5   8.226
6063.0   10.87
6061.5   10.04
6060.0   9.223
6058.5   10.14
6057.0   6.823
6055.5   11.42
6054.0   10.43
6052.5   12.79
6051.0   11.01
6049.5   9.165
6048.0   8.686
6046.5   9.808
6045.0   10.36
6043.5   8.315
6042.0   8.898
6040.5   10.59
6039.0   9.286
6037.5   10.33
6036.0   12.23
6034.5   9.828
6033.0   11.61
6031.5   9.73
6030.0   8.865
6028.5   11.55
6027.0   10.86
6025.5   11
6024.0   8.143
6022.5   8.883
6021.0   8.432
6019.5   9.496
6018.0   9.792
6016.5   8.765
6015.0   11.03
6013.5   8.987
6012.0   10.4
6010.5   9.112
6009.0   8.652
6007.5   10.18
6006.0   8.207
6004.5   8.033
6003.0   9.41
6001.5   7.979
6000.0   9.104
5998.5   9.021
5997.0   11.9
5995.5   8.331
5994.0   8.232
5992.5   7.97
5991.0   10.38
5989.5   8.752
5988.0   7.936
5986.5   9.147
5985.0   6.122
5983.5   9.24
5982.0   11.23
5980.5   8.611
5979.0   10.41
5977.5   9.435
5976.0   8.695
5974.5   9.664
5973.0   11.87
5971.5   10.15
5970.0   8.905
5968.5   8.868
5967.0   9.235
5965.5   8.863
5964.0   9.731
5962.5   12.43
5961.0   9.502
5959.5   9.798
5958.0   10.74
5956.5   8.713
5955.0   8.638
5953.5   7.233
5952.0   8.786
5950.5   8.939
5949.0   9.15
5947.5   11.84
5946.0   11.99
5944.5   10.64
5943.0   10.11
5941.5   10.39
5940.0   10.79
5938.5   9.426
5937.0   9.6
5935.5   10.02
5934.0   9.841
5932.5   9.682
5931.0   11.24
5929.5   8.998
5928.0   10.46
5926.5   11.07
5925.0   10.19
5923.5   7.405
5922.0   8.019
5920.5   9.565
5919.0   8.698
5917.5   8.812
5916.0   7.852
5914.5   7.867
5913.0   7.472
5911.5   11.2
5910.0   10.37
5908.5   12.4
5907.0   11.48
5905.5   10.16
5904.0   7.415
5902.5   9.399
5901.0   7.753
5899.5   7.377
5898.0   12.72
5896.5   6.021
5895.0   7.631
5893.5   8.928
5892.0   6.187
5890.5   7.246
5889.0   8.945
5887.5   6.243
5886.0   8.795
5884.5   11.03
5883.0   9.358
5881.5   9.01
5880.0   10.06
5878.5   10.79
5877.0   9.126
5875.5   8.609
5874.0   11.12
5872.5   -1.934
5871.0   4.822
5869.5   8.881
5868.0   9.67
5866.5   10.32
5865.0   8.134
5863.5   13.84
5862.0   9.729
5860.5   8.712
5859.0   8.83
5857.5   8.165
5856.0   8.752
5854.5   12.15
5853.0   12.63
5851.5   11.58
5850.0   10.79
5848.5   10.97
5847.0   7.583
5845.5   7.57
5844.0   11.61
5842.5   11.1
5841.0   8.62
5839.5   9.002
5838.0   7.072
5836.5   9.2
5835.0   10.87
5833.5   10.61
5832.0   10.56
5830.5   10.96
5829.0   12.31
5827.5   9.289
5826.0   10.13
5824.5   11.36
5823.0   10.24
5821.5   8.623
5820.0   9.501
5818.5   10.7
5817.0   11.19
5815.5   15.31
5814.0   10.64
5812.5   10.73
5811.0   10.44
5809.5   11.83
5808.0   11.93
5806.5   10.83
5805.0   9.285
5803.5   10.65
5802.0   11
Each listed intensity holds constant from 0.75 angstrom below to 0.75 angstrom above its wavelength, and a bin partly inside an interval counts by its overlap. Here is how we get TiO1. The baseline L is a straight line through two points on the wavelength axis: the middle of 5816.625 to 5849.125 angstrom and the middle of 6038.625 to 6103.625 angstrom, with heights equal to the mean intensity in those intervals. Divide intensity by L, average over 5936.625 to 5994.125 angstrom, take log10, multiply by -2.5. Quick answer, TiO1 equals 0.04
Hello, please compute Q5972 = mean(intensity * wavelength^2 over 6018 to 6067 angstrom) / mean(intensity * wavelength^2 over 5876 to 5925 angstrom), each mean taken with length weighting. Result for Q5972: 1.17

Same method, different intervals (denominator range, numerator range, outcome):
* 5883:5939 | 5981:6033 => 1.05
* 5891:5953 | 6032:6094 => 1.11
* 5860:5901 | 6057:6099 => 1.23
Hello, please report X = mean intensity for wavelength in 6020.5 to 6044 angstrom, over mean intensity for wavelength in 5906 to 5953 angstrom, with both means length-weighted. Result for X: 1.0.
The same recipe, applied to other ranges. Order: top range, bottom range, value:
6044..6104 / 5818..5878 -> 1.04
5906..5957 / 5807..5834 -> 0.89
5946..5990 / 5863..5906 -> 1.11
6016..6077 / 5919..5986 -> 1.02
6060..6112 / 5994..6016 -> 1.05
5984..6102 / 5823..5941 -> 1.03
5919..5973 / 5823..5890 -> 1.03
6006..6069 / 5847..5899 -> 1.09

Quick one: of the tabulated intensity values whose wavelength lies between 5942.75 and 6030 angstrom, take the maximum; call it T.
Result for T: 12.43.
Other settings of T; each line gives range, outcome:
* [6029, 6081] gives 12.79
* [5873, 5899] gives 12.72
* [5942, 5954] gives 11.99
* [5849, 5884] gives 13.84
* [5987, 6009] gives 11.9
